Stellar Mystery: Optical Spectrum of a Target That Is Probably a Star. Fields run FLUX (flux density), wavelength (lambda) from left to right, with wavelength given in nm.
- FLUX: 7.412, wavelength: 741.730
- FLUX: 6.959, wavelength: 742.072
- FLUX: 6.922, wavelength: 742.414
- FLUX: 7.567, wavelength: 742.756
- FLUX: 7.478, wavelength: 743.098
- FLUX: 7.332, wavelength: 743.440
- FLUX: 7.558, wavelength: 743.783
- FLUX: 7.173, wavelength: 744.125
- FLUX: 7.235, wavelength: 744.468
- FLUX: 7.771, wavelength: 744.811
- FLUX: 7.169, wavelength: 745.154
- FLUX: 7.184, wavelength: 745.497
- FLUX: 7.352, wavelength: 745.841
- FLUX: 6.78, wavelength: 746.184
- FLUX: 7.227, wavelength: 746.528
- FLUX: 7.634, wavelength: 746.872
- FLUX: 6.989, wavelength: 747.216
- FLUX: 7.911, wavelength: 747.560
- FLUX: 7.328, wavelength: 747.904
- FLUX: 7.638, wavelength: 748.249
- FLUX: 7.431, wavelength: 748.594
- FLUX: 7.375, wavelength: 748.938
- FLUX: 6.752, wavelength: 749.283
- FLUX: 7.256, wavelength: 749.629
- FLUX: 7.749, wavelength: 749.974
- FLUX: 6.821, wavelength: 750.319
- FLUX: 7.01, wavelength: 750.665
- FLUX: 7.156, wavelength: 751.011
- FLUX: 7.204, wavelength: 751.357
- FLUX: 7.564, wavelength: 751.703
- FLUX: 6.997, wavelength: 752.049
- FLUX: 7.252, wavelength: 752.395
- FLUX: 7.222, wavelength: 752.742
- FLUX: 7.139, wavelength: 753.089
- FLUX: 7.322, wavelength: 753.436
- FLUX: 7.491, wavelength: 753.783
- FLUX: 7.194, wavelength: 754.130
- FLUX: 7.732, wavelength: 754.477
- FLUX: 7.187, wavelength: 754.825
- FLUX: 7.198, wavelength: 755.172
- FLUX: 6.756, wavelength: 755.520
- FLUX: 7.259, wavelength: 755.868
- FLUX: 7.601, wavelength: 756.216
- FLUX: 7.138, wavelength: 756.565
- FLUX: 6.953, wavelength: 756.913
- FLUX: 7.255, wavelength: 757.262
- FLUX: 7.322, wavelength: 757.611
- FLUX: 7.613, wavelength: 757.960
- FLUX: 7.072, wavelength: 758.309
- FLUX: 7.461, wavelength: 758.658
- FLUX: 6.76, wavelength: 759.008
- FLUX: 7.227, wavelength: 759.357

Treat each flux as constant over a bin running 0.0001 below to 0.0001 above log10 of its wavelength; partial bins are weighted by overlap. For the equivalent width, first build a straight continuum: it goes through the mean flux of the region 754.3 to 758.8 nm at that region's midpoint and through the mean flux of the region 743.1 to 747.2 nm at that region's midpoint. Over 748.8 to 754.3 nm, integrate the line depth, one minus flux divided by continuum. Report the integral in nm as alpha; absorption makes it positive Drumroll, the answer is 0.05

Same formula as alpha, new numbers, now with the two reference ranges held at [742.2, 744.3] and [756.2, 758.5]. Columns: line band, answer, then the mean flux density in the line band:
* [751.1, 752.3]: 0.006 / 7.25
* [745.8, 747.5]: 0.019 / 7.23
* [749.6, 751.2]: 0.022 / 7.19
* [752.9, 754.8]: -0.022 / 7.36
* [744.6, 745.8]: -0.008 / 7.37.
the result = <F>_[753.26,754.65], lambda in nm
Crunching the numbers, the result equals 7.44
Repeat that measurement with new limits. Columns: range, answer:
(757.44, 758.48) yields 7.34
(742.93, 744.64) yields 7.36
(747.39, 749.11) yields 7.54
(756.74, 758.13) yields 7.28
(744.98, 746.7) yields 7.14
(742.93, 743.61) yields 7.41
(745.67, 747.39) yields 7.2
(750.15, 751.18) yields 6.99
